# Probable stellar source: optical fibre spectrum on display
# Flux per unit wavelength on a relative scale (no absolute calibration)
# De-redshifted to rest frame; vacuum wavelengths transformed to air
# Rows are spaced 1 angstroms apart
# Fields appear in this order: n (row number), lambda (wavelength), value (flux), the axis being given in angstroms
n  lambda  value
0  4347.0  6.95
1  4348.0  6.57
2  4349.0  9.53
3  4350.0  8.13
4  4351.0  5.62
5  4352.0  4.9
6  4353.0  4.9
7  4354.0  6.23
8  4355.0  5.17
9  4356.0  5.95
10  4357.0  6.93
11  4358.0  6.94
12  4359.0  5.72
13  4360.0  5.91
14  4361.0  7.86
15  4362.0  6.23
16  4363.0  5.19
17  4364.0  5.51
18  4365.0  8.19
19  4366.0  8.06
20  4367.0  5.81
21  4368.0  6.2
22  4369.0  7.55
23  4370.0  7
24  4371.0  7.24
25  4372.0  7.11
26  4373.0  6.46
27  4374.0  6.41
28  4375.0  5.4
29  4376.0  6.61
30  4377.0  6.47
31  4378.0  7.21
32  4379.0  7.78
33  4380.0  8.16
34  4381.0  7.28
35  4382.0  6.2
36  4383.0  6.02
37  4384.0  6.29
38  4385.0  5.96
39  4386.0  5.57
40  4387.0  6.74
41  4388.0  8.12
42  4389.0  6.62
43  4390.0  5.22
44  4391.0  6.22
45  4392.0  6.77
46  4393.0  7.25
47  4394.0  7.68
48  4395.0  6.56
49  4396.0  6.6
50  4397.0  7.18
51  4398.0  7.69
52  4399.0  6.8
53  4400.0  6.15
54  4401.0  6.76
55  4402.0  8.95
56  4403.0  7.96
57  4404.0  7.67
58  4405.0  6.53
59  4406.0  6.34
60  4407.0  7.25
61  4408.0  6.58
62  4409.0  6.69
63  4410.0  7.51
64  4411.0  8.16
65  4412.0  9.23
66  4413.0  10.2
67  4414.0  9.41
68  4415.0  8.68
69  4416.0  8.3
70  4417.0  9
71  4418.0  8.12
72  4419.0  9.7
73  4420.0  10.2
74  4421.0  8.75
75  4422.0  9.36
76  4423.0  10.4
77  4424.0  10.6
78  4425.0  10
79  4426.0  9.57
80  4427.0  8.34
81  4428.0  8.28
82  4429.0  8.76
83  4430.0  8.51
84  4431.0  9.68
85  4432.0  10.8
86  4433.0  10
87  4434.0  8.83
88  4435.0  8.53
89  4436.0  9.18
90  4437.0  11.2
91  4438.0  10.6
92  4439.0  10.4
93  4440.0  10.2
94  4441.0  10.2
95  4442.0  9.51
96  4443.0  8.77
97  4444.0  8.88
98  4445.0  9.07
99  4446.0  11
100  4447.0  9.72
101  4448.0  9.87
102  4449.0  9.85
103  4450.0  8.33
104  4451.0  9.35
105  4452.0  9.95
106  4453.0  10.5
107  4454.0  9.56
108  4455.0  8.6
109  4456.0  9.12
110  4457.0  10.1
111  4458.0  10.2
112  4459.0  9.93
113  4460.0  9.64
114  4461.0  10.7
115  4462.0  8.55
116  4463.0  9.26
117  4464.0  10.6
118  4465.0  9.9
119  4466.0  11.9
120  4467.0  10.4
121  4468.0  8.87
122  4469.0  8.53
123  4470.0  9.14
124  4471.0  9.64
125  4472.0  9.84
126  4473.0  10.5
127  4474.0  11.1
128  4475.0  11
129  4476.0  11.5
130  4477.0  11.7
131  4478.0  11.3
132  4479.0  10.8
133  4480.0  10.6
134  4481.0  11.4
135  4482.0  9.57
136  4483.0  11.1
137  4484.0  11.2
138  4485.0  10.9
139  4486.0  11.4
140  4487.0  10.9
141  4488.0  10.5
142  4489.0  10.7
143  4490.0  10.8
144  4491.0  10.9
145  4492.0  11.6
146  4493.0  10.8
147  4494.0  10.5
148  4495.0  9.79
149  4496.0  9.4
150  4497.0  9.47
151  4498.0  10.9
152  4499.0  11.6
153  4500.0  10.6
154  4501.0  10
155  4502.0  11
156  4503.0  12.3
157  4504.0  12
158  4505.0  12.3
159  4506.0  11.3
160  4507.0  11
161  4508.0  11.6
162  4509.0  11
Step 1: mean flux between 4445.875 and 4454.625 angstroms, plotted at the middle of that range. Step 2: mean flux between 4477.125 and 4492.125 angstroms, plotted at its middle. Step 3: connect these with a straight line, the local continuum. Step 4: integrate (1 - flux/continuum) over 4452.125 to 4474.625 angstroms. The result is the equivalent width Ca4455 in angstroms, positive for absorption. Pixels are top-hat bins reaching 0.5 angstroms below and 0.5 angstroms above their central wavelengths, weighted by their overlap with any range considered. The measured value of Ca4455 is 0.71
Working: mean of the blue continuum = 9.72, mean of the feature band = 9.85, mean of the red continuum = 10.9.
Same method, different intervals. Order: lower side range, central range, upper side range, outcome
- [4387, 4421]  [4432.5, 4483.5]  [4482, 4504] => -2.4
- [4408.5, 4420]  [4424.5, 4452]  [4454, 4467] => -0.7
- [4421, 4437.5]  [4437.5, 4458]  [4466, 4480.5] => 0.4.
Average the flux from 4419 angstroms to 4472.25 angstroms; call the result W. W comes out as 9.65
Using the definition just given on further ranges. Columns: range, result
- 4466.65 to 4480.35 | 10.3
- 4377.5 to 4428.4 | 7.74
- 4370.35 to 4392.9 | 6.64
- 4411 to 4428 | 9.3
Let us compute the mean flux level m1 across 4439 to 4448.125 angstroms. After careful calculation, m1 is 9.72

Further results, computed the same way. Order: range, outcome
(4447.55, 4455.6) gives 9.49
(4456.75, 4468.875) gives 9.96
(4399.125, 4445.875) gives 8.87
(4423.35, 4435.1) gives 9.37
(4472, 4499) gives 10.8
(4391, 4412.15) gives 7.2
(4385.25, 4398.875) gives 6.77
